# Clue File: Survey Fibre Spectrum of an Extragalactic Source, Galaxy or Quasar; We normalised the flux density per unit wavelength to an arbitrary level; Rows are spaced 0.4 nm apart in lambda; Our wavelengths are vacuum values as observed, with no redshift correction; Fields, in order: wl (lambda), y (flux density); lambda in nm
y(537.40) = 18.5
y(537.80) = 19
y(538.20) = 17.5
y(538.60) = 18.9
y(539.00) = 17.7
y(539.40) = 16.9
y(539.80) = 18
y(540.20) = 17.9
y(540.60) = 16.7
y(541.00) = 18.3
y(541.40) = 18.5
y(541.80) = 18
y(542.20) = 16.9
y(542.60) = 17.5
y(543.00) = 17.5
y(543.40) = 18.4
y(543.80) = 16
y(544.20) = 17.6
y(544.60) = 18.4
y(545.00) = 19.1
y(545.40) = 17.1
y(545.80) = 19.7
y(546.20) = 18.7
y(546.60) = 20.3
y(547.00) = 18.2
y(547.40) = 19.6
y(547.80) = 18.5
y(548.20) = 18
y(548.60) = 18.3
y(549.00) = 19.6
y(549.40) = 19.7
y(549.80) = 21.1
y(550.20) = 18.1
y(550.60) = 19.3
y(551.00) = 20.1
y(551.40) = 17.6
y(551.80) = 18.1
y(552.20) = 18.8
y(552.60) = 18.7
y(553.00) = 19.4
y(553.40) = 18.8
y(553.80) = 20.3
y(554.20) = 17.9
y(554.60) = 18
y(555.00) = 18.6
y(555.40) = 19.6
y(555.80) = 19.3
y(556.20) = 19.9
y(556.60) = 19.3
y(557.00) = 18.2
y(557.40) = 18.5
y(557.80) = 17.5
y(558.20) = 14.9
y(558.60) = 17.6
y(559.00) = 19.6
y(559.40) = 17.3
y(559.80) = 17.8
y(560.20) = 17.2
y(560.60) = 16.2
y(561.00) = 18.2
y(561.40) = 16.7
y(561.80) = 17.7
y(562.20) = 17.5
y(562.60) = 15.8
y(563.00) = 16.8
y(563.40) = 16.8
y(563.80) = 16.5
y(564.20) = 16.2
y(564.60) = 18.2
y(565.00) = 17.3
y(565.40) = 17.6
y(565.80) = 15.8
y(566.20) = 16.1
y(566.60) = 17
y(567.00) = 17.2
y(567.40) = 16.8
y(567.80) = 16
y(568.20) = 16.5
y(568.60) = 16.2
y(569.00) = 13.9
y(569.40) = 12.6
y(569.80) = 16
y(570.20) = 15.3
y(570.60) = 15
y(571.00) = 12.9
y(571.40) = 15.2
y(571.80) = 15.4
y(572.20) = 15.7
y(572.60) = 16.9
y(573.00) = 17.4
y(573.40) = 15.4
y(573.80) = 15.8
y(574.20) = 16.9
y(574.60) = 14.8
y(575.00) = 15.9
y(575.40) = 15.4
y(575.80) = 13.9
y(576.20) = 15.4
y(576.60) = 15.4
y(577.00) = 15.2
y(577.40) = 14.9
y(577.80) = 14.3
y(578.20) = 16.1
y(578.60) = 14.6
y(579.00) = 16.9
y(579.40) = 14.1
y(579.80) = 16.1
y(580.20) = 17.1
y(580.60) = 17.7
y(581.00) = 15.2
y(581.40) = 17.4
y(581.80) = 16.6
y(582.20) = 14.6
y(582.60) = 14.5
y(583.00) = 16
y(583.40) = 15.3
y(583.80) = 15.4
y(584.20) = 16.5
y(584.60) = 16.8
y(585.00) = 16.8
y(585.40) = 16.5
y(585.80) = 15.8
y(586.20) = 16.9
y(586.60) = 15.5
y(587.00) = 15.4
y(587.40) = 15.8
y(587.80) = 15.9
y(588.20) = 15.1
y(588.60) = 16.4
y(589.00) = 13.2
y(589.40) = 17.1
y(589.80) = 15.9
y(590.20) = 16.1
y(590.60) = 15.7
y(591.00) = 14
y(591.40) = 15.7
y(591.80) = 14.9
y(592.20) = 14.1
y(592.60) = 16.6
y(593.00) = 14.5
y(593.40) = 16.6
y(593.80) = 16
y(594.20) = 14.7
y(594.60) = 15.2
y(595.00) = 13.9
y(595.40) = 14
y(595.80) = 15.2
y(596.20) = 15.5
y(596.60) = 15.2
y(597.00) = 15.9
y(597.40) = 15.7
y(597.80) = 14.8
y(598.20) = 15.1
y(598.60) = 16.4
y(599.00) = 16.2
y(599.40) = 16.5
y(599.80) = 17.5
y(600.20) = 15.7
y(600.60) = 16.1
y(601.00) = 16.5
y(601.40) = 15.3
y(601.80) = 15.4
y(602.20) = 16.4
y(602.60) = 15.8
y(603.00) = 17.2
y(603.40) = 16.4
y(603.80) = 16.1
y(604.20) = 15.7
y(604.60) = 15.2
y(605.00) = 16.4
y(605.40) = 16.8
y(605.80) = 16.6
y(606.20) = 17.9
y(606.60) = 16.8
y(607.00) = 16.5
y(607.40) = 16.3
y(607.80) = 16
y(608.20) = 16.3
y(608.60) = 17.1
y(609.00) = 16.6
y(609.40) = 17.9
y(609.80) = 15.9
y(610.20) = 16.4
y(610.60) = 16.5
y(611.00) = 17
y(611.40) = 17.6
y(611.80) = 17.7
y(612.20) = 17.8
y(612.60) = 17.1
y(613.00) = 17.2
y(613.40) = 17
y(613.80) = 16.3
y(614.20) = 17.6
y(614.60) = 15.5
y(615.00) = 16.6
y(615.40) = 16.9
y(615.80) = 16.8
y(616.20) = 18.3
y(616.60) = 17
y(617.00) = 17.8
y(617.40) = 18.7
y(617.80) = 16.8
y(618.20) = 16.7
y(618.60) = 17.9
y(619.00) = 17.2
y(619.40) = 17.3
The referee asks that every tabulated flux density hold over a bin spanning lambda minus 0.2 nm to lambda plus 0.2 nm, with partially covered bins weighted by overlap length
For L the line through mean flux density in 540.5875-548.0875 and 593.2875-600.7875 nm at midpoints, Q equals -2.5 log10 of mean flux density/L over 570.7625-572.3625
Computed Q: 0.14 mag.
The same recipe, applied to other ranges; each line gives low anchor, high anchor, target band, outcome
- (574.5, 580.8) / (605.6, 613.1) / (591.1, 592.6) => 0.07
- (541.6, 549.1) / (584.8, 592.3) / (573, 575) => 0.04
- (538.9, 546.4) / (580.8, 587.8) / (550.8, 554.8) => -0.08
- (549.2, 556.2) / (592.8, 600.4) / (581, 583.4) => 0.06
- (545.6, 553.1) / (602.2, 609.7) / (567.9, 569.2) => 0.17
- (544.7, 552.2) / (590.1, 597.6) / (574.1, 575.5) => 0.07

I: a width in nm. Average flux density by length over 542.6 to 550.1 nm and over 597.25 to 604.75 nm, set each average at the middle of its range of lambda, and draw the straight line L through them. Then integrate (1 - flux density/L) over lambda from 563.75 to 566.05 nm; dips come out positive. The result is 0.10 nm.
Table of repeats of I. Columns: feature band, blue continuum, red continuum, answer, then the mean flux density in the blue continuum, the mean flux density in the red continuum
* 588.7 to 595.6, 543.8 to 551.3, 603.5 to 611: 0.77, 18.9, 16.5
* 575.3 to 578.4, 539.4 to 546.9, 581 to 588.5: 0.24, 18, 15.9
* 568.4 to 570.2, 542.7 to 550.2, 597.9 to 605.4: 0.29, 18.6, 16.1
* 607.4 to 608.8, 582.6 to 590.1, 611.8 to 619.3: 0.03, 15.9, 17.2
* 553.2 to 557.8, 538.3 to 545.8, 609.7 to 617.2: -0.32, 17.8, 17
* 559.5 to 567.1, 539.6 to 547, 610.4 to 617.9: 0.35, 18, 17.2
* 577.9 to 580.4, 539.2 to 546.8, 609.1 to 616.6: 0.25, 18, 17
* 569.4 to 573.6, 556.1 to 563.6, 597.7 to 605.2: 0.42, 17.5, 16.1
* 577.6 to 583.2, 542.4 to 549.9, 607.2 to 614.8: 0.59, 18.6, 16.8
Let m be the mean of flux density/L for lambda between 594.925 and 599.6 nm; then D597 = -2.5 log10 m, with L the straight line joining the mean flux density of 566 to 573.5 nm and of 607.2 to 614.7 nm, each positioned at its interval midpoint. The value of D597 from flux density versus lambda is 0.07 mag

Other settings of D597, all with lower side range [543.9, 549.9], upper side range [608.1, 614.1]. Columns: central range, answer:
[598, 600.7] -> 0.071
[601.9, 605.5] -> 0.066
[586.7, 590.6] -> 0.129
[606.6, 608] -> 0.049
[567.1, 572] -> 0.195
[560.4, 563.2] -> 0.087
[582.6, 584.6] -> 0.130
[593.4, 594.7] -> 0.130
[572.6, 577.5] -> 0.157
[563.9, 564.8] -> 0.074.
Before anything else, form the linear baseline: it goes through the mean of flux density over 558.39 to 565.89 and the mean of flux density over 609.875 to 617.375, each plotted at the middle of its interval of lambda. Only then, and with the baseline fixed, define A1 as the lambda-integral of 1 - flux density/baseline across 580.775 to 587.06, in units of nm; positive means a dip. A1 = 0.436 nm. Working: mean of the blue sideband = 17.2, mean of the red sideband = 17.1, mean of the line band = 16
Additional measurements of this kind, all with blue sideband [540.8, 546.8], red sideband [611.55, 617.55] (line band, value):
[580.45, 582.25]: 0.13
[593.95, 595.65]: 0.29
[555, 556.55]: -0.13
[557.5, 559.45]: 0.05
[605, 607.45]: 0.07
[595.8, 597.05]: 0.14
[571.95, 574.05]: 0.18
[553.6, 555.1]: -0.06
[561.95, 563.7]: 0.11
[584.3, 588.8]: 0.38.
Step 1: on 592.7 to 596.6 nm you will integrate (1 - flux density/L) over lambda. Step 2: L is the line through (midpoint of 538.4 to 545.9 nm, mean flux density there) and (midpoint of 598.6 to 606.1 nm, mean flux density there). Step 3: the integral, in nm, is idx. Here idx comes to 0.32 nm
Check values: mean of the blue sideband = 17.8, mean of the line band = 15.1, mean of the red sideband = 16.2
